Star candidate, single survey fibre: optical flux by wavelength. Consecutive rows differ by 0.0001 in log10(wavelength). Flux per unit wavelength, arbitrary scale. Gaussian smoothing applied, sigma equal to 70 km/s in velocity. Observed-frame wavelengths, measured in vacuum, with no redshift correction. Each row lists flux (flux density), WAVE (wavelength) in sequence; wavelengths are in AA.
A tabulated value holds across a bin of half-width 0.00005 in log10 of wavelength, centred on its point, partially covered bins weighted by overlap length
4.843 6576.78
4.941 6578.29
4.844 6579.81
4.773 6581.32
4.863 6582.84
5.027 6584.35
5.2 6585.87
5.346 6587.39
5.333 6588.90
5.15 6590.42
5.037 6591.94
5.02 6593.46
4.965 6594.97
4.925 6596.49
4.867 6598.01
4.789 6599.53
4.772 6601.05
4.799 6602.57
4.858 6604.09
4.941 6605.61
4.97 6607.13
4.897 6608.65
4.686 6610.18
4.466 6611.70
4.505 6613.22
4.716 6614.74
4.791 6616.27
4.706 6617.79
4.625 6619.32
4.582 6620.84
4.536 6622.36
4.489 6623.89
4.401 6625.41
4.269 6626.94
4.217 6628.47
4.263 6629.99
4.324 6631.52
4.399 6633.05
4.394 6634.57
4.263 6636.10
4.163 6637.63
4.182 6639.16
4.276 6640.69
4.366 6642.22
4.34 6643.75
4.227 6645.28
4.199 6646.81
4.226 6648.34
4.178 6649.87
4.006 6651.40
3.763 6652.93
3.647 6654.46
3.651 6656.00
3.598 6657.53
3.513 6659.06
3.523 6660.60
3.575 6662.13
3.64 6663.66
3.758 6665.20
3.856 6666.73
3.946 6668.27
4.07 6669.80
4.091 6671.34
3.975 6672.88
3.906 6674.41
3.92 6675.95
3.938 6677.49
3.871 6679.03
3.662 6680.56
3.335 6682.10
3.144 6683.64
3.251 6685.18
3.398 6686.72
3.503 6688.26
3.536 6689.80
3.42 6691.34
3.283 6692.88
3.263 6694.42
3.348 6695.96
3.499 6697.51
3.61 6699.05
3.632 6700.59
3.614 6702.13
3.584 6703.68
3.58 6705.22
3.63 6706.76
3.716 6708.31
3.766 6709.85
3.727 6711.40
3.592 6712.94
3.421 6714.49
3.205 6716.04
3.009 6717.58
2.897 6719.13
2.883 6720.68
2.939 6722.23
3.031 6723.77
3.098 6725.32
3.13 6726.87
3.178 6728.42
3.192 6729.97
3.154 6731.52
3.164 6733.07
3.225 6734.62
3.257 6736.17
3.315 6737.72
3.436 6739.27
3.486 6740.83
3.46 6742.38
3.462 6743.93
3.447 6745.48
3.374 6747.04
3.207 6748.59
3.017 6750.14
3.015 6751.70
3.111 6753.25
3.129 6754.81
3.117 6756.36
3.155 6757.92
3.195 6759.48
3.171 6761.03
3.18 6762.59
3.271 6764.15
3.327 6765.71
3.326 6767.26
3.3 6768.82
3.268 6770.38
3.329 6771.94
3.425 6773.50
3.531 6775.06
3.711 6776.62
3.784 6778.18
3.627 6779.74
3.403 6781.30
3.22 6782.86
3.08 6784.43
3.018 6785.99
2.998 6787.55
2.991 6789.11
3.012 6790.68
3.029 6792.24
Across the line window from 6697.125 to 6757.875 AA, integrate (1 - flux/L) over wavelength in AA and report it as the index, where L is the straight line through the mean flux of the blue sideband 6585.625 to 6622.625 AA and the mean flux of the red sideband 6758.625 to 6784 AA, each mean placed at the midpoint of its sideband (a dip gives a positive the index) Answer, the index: 7.3 AA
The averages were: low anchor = 4.86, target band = 3.31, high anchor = 3.37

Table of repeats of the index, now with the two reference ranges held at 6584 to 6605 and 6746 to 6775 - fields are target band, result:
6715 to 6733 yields 2.7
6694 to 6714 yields 1.3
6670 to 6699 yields 3.3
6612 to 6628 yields 0.6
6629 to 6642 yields 0.8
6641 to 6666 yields 2.8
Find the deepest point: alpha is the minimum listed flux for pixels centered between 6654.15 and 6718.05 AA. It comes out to 3.009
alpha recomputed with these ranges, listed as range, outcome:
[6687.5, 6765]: 2.883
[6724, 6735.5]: 3.098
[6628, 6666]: 3.513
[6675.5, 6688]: 3.144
